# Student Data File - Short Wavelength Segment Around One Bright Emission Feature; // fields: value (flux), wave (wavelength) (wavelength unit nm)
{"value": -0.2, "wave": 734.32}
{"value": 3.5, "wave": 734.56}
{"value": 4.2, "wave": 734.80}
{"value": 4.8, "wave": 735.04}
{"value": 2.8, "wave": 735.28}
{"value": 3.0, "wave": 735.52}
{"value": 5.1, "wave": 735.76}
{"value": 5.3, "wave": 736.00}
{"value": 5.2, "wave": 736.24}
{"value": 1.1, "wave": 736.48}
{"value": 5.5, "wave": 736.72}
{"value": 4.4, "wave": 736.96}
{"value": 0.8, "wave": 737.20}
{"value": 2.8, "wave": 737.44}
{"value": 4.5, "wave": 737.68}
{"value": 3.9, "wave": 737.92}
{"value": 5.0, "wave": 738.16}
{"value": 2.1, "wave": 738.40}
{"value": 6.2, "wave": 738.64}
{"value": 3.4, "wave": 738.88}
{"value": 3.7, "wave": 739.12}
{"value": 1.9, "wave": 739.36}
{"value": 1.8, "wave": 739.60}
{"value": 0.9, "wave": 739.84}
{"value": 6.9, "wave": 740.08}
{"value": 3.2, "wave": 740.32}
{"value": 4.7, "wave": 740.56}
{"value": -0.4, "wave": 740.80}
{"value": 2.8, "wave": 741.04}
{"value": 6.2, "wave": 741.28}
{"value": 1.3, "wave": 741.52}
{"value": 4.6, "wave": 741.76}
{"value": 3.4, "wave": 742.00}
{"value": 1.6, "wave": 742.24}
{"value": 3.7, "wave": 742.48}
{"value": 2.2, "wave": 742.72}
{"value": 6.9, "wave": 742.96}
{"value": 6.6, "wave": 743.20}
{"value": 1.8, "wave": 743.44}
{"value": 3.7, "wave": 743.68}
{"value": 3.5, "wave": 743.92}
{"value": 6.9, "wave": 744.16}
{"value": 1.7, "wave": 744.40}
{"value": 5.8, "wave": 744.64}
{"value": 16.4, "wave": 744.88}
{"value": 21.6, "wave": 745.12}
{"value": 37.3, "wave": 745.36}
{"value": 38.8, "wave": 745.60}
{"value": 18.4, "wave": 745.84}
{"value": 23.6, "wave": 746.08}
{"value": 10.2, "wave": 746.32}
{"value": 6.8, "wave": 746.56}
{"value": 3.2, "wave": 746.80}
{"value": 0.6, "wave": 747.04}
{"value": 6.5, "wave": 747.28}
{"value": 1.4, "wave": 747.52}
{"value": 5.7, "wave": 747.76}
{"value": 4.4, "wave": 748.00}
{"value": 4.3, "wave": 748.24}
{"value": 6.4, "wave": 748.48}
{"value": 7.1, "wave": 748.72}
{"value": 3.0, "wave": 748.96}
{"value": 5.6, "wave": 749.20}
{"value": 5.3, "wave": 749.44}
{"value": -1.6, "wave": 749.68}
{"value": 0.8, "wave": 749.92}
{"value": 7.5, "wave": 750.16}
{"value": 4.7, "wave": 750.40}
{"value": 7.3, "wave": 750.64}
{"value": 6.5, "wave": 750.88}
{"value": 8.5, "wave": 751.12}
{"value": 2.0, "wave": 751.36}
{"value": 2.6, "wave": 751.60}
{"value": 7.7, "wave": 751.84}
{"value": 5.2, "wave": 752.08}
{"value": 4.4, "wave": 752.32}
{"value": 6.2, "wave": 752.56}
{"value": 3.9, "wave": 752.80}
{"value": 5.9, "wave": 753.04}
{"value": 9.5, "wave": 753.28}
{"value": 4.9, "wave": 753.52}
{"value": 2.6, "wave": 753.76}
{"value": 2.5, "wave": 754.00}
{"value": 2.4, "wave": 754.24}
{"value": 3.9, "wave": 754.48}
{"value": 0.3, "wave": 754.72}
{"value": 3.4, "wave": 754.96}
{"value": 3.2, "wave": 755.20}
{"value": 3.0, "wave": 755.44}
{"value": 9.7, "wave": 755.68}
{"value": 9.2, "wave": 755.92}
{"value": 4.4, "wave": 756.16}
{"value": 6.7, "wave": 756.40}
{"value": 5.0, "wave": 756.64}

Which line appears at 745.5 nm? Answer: [O II] 3727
